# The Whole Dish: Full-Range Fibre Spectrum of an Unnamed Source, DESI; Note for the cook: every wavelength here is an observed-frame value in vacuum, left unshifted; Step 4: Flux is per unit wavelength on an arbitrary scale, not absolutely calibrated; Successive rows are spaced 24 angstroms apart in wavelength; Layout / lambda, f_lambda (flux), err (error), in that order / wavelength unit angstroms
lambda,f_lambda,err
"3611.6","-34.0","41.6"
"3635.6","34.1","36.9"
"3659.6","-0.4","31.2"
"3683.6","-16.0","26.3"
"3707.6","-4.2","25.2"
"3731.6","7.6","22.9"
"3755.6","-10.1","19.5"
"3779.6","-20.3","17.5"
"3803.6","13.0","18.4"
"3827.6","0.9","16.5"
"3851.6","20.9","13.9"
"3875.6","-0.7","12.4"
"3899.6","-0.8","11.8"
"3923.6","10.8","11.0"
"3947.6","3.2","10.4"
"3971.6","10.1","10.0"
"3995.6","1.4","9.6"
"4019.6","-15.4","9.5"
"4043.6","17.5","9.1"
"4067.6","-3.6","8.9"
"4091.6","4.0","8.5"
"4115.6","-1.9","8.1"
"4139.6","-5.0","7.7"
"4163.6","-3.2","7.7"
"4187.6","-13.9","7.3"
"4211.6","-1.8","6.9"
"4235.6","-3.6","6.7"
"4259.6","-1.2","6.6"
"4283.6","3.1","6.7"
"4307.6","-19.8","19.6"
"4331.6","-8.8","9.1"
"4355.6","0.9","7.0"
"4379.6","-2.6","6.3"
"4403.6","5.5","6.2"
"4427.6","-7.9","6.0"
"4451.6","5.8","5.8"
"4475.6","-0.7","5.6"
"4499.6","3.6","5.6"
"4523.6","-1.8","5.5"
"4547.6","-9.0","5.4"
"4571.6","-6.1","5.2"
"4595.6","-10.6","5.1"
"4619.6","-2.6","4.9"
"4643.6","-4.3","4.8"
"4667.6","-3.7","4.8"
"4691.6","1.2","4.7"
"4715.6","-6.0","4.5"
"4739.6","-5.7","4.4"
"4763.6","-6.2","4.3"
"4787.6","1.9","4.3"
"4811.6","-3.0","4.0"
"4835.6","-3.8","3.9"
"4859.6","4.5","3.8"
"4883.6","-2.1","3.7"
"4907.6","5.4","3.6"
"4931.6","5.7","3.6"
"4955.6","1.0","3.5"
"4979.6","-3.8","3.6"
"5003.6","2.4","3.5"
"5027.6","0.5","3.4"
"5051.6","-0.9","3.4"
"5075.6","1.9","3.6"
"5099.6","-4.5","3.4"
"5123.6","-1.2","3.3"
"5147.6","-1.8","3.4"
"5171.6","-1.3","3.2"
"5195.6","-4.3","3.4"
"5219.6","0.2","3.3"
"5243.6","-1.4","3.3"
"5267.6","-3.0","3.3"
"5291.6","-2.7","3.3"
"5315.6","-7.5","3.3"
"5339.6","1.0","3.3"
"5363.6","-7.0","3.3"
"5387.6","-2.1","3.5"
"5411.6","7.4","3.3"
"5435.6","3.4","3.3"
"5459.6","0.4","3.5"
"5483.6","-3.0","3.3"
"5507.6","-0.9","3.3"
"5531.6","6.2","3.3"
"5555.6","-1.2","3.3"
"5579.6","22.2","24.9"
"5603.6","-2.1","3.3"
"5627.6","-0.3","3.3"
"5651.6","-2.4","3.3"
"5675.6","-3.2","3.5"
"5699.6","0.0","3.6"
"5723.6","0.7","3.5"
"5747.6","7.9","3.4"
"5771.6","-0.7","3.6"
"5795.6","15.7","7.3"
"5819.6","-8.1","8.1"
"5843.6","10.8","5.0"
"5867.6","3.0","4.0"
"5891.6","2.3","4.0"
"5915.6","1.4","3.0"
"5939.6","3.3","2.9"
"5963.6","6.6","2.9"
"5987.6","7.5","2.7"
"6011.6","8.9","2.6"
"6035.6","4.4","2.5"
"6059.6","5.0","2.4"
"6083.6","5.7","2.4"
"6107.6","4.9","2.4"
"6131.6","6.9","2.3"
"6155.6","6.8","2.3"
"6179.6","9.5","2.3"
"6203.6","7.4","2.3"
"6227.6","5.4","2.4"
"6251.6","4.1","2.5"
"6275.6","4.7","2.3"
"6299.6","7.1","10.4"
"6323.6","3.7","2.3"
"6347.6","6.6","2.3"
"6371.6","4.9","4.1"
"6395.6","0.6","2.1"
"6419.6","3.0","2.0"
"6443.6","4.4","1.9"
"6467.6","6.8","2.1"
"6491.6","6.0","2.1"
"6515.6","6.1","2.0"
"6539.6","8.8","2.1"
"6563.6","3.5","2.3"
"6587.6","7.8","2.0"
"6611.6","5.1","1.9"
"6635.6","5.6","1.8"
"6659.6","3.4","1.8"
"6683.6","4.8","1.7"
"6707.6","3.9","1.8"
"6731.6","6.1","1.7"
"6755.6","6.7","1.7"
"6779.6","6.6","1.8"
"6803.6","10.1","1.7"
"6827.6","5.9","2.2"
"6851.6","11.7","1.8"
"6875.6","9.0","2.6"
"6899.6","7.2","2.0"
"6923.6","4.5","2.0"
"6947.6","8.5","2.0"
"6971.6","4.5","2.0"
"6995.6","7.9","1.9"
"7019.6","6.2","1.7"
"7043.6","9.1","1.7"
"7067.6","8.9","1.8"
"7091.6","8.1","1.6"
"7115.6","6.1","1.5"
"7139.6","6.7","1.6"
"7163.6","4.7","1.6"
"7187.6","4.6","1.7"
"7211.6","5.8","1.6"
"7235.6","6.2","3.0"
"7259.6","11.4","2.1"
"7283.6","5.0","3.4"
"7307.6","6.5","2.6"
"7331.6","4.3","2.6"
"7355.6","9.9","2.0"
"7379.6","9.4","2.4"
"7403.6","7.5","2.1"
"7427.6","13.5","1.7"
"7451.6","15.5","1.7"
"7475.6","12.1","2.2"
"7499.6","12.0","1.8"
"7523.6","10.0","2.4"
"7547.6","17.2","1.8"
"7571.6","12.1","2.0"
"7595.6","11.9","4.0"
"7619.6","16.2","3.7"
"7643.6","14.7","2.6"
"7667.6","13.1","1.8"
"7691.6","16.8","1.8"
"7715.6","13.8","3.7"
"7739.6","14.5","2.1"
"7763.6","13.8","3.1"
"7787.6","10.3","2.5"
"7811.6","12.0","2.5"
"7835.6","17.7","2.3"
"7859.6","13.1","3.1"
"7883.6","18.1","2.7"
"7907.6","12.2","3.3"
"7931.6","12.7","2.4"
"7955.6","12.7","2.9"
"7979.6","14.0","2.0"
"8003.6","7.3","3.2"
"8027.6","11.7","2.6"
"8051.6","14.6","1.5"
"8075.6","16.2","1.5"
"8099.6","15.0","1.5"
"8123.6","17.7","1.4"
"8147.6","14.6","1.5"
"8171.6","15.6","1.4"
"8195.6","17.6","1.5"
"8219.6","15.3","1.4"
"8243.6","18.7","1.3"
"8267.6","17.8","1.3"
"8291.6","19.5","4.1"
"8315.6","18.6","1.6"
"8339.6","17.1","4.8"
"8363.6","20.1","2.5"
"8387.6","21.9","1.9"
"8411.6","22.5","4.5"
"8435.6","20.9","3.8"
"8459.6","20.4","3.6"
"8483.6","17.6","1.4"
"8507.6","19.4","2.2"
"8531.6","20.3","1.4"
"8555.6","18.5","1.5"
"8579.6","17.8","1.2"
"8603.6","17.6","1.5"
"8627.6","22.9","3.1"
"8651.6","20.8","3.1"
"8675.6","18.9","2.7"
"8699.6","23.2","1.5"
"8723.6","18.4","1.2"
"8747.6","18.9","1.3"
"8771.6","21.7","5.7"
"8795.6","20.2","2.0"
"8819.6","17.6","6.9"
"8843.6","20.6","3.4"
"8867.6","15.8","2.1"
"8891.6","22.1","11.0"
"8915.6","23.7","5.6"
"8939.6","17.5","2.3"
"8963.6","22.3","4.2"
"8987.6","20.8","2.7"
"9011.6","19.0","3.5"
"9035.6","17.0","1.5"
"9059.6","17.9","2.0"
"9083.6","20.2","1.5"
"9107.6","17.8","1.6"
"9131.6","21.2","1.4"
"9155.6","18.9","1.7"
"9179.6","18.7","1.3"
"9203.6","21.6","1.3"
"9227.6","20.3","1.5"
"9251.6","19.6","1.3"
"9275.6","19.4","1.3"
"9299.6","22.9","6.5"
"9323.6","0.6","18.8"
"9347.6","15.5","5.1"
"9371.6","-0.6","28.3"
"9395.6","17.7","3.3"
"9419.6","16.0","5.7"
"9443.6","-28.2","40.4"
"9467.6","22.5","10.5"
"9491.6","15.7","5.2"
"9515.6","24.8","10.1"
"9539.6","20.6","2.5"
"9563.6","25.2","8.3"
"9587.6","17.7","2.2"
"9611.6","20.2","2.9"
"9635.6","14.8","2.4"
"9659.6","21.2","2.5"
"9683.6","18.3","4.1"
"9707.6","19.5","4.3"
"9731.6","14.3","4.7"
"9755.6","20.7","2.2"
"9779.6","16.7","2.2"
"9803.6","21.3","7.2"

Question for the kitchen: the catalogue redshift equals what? 0.86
